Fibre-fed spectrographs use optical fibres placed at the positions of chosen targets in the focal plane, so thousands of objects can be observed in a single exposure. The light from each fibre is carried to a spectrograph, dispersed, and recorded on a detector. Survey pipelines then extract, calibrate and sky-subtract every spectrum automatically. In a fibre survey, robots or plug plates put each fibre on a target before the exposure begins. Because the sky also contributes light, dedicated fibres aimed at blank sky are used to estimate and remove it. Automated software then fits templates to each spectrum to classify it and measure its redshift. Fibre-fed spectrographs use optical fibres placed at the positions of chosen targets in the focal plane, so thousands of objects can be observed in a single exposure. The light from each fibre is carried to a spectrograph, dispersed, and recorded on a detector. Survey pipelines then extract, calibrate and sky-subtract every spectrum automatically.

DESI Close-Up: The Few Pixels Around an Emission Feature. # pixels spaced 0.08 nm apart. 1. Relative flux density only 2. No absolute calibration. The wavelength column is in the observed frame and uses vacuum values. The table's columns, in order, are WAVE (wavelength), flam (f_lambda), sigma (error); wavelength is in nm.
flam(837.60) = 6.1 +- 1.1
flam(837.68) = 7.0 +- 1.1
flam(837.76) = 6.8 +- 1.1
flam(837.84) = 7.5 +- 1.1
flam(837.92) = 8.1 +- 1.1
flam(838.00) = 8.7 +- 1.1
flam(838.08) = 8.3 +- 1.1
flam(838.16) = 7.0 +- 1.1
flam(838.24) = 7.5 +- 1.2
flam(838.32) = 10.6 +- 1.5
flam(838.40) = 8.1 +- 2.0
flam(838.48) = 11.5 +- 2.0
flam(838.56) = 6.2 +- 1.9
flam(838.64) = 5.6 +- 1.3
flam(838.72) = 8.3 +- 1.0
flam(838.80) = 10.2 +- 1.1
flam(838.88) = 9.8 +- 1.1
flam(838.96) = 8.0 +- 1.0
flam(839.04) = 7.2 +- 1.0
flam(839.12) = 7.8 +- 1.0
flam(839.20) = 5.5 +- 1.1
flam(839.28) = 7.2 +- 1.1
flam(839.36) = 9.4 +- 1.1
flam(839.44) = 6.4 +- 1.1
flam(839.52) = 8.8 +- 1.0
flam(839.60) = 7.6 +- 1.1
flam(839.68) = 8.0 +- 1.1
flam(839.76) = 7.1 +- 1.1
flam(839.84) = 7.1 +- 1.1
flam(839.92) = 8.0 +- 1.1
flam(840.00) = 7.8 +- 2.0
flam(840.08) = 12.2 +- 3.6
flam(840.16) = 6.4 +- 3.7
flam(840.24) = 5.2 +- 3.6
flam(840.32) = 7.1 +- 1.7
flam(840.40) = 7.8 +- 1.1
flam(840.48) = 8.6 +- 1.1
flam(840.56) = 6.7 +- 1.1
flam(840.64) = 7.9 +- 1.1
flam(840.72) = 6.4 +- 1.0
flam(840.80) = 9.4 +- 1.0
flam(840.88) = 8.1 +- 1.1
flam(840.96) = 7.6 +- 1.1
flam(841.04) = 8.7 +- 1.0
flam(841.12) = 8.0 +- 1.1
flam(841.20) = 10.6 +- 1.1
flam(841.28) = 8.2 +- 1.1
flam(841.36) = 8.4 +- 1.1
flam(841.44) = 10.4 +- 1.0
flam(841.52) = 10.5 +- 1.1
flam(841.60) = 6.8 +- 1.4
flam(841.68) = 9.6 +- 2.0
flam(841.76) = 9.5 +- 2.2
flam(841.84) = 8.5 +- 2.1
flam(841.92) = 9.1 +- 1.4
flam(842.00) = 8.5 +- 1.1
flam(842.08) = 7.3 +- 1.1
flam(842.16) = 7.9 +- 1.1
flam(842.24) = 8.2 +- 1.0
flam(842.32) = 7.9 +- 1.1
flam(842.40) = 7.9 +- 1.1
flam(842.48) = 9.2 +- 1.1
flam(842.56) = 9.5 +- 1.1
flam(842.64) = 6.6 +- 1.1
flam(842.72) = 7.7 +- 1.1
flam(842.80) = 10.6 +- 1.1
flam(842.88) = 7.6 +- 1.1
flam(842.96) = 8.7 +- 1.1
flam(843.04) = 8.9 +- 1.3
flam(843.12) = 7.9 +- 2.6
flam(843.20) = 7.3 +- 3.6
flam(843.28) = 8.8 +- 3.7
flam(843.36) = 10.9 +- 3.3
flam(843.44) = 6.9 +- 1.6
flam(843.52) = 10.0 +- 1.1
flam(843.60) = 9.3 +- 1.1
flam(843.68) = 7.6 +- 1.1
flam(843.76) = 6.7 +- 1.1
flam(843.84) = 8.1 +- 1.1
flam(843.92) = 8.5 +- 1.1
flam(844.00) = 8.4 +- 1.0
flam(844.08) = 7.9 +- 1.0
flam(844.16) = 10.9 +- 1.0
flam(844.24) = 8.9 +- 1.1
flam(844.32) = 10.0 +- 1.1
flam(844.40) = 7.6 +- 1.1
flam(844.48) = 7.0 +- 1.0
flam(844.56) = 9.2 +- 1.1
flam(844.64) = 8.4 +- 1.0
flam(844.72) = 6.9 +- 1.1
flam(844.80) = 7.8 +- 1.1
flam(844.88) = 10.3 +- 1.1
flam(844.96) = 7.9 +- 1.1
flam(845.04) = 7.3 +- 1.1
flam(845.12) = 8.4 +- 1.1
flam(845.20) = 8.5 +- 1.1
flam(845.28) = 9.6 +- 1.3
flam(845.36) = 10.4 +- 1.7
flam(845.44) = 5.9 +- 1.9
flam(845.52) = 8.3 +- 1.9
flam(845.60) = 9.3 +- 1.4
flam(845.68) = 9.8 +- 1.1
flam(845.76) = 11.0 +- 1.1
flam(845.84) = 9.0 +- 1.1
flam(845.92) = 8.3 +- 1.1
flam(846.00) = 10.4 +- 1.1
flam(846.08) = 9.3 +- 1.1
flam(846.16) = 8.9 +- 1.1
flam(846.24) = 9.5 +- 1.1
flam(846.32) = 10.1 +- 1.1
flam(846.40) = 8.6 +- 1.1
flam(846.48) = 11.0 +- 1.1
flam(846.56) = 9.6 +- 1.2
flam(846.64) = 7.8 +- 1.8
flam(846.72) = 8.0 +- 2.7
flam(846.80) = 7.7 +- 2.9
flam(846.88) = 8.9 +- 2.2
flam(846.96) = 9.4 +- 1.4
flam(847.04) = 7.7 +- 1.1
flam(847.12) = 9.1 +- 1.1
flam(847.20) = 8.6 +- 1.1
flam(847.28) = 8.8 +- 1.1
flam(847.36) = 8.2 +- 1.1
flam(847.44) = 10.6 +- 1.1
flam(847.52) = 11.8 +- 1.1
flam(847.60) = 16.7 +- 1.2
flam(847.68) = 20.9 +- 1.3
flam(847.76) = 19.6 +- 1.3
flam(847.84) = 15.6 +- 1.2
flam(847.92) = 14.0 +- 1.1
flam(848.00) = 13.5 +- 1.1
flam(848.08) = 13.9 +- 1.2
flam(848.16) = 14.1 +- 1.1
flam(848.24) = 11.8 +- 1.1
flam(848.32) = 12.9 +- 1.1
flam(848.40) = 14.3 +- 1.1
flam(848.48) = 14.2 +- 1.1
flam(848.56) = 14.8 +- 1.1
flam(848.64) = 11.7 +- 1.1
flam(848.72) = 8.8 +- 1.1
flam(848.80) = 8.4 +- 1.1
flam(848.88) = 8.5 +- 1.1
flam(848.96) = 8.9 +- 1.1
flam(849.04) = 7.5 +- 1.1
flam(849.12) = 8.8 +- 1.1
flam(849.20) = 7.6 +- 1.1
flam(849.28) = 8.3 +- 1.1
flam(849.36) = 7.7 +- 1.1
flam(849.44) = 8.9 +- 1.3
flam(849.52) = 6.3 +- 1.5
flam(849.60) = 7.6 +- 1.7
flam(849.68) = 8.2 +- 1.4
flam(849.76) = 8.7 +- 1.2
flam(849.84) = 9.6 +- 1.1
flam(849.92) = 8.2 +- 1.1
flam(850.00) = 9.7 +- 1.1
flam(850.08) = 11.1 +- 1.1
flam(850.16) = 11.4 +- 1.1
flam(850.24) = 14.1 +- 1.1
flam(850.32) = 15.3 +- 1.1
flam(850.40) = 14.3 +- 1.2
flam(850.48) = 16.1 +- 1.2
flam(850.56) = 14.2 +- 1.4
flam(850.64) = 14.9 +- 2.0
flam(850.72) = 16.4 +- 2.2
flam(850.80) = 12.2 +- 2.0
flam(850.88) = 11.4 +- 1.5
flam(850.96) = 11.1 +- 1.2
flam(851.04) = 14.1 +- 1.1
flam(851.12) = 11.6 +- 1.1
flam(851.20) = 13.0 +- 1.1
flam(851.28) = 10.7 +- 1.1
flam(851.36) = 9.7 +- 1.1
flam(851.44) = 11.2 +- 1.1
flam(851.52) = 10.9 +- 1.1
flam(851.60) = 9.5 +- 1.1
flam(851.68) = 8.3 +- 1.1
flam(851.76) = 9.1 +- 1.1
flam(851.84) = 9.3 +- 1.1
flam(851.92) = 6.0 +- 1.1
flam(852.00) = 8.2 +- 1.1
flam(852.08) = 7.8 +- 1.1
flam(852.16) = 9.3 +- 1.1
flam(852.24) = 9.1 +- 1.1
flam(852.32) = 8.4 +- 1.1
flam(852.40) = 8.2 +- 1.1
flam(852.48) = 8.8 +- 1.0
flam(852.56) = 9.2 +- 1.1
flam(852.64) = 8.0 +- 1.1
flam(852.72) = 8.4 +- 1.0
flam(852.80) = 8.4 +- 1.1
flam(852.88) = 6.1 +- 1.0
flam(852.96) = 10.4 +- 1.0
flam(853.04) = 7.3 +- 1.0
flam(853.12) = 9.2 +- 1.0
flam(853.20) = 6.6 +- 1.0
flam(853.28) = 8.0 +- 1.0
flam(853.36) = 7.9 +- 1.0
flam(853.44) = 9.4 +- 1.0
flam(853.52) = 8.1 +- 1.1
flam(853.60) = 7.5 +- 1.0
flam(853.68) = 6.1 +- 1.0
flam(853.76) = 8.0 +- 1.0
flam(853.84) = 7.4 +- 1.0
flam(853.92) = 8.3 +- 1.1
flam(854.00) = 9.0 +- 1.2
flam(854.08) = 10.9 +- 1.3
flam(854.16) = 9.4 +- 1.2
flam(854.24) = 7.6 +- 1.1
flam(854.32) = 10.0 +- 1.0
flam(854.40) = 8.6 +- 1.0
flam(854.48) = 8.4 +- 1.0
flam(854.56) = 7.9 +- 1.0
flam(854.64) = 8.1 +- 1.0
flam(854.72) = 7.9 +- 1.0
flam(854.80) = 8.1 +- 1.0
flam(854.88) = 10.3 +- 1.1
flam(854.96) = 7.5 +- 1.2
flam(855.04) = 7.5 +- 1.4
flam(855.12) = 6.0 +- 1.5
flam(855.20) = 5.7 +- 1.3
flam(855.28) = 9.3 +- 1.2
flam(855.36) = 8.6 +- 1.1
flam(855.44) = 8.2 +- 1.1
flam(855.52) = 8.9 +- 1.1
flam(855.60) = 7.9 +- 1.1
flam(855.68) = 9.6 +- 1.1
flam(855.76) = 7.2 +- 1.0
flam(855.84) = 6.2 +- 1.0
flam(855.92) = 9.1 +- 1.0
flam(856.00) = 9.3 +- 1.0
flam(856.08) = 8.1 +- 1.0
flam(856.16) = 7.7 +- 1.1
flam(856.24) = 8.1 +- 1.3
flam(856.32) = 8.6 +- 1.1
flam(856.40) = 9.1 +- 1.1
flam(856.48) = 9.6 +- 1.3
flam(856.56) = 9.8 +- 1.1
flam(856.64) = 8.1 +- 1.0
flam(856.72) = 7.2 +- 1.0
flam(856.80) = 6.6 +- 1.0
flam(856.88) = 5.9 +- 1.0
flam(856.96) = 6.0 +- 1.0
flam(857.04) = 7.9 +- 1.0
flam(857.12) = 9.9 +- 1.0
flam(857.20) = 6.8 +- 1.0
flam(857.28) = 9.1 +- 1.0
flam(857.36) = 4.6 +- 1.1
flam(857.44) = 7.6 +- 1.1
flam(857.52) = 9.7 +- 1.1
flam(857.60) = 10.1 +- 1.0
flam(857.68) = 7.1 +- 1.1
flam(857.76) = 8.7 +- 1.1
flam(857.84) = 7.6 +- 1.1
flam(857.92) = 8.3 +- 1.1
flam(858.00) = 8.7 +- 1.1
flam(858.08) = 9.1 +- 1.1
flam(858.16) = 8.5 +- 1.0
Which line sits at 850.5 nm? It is [N II] 6583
